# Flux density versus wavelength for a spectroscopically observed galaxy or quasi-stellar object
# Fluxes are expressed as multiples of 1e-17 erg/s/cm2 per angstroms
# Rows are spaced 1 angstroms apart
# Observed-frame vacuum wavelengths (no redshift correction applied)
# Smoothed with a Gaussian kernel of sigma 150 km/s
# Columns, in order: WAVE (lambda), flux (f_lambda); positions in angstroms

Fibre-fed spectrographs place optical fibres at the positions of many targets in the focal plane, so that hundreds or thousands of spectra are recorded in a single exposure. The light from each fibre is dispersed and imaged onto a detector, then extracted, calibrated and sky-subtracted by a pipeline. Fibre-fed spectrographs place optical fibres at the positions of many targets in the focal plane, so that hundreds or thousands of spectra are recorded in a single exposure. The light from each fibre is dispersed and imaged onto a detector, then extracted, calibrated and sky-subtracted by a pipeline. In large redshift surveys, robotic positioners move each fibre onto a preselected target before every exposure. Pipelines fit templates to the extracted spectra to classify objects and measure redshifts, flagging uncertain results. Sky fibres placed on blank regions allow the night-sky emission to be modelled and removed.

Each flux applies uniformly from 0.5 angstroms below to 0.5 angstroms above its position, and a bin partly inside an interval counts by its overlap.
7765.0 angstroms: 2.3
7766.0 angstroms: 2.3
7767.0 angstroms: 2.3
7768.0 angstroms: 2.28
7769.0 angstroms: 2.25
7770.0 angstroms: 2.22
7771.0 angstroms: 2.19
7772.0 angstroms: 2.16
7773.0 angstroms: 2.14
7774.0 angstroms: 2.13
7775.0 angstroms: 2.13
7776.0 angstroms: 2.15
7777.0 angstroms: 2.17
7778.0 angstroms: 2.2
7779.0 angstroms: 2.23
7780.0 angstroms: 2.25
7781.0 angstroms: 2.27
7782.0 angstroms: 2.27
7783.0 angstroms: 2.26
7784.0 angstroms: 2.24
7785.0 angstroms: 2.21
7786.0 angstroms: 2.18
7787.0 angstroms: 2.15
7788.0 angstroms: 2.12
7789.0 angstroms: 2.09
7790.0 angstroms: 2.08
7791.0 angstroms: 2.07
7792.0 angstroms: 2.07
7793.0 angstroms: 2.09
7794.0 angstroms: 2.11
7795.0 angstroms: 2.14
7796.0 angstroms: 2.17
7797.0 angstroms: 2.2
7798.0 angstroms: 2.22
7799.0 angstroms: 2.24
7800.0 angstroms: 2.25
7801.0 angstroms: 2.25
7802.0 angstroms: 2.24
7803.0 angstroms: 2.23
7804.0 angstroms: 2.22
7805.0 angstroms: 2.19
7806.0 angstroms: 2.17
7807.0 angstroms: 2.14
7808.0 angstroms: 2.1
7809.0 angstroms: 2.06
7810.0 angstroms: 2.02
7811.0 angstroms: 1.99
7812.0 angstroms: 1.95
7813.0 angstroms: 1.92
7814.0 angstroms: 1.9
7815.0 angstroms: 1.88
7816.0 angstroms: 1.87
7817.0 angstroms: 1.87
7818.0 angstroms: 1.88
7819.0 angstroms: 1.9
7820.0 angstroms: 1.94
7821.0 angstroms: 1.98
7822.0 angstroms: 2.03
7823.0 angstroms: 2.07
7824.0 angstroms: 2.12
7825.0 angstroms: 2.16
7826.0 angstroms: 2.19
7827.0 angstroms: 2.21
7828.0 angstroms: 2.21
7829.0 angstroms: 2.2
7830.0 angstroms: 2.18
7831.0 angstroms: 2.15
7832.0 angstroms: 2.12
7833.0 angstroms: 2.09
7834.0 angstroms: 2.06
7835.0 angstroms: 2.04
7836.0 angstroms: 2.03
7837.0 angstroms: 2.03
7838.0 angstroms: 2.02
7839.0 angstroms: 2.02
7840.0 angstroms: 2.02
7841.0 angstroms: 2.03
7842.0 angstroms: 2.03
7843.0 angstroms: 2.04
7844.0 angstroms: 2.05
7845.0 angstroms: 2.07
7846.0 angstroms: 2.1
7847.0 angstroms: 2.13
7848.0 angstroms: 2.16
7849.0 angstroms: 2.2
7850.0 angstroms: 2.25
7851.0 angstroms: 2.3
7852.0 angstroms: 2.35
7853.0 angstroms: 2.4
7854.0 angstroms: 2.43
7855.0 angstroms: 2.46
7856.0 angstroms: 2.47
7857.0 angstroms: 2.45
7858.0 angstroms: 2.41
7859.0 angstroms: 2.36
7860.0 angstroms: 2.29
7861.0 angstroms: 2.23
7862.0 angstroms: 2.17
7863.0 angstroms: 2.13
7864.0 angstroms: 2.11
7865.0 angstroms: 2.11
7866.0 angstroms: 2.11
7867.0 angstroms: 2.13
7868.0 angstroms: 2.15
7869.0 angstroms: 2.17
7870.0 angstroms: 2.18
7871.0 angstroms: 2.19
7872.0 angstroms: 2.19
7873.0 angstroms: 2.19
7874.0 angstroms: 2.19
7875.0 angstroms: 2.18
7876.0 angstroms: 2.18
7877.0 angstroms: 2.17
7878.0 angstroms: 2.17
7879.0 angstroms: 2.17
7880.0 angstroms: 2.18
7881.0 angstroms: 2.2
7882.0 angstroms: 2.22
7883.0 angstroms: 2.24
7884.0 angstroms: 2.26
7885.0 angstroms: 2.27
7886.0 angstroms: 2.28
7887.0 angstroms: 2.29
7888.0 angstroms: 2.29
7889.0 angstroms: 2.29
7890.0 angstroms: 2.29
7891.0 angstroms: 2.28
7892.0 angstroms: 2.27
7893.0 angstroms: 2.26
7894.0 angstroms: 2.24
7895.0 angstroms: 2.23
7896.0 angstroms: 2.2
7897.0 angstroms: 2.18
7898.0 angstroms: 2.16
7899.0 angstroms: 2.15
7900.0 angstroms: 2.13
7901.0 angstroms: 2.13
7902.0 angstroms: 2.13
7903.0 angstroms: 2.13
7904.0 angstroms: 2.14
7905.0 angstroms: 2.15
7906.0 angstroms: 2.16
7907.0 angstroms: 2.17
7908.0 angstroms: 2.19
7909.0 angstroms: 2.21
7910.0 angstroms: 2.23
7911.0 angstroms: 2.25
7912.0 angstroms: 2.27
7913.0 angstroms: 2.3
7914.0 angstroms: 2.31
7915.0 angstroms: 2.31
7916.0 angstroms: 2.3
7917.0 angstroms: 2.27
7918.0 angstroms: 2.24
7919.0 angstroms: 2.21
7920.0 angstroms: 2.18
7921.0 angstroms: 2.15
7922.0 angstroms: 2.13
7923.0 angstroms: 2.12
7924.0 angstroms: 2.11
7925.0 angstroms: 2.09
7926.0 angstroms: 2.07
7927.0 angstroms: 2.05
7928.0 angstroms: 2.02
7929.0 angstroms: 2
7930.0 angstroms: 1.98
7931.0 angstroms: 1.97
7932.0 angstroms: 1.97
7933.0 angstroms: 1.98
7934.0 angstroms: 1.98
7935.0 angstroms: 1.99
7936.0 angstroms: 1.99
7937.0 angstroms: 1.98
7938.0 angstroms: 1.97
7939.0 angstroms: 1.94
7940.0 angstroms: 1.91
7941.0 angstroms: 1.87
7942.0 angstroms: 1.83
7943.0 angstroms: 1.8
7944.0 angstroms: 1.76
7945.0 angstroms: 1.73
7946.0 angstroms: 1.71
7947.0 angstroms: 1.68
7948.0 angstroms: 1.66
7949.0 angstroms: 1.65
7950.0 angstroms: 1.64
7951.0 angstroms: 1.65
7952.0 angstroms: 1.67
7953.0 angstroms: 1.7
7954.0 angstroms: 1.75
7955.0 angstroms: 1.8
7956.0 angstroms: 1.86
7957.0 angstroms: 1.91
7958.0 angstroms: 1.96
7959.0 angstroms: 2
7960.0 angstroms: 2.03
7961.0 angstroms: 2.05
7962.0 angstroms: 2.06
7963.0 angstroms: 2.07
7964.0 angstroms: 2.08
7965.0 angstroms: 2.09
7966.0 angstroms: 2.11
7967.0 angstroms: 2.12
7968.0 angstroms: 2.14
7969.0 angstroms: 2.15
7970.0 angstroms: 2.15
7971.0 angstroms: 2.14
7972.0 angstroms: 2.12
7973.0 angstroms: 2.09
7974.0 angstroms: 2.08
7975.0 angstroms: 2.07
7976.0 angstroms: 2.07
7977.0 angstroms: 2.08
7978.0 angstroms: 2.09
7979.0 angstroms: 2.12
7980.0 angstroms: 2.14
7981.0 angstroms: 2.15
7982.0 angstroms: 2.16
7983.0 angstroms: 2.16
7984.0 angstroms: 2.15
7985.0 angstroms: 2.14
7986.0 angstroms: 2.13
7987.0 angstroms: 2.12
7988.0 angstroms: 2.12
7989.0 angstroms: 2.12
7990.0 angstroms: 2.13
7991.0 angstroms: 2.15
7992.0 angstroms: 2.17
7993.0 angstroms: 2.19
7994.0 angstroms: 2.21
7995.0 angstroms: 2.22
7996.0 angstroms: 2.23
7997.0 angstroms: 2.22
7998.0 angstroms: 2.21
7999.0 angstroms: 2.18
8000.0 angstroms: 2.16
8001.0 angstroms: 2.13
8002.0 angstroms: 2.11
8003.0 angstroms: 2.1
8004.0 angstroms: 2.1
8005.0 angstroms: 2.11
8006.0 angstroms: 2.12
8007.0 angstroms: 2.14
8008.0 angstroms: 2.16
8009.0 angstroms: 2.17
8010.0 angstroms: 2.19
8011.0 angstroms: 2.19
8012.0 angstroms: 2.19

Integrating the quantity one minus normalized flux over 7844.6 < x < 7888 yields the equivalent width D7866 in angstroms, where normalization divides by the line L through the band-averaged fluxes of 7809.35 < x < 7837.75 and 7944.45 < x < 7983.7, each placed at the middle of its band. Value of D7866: -4.6 angstroms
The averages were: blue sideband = 2.04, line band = 2.23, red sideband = 1.97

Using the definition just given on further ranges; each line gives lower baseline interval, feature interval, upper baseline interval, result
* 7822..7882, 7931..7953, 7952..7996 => 2.9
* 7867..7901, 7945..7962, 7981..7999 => 3.0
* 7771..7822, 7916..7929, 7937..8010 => -0.5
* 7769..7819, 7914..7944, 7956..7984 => 0.7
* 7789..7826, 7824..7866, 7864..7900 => -0.8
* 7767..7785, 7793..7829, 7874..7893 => 2.1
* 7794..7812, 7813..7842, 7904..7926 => 1.7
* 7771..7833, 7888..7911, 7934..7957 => -3.6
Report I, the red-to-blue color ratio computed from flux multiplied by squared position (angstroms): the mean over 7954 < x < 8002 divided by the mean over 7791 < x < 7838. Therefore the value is 1.1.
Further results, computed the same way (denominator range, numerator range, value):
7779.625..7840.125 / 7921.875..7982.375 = 0.97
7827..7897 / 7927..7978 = 0.90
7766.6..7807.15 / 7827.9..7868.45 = 1.01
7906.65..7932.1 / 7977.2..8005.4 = 1.01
